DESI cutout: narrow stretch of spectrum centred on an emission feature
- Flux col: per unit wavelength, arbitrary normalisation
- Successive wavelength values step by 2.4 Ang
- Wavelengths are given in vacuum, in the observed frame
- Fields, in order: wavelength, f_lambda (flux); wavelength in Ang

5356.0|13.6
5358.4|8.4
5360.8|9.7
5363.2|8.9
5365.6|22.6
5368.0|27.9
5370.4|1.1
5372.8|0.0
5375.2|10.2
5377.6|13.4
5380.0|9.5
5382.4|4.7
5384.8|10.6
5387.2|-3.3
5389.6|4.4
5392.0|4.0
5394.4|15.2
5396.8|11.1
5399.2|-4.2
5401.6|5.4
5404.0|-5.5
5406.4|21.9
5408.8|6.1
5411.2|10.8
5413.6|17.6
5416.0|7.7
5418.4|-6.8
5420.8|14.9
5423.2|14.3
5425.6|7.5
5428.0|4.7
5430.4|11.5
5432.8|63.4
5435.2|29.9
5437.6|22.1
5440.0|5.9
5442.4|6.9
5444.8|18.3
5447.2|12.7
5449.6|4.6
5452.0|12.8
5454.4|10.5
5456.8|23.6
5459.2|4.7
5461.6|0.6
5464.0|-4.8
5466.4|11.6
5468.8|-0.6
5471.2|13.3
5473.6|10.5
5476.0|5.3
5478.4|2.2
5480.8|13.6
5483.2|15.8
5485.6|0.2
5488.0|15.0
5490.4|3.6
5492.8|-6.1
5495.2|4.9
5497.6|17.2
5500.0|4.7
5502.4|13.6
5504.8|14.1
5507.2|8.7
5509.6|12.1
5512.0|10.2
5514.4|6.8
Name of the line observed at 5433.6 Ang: H-gamma 4340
